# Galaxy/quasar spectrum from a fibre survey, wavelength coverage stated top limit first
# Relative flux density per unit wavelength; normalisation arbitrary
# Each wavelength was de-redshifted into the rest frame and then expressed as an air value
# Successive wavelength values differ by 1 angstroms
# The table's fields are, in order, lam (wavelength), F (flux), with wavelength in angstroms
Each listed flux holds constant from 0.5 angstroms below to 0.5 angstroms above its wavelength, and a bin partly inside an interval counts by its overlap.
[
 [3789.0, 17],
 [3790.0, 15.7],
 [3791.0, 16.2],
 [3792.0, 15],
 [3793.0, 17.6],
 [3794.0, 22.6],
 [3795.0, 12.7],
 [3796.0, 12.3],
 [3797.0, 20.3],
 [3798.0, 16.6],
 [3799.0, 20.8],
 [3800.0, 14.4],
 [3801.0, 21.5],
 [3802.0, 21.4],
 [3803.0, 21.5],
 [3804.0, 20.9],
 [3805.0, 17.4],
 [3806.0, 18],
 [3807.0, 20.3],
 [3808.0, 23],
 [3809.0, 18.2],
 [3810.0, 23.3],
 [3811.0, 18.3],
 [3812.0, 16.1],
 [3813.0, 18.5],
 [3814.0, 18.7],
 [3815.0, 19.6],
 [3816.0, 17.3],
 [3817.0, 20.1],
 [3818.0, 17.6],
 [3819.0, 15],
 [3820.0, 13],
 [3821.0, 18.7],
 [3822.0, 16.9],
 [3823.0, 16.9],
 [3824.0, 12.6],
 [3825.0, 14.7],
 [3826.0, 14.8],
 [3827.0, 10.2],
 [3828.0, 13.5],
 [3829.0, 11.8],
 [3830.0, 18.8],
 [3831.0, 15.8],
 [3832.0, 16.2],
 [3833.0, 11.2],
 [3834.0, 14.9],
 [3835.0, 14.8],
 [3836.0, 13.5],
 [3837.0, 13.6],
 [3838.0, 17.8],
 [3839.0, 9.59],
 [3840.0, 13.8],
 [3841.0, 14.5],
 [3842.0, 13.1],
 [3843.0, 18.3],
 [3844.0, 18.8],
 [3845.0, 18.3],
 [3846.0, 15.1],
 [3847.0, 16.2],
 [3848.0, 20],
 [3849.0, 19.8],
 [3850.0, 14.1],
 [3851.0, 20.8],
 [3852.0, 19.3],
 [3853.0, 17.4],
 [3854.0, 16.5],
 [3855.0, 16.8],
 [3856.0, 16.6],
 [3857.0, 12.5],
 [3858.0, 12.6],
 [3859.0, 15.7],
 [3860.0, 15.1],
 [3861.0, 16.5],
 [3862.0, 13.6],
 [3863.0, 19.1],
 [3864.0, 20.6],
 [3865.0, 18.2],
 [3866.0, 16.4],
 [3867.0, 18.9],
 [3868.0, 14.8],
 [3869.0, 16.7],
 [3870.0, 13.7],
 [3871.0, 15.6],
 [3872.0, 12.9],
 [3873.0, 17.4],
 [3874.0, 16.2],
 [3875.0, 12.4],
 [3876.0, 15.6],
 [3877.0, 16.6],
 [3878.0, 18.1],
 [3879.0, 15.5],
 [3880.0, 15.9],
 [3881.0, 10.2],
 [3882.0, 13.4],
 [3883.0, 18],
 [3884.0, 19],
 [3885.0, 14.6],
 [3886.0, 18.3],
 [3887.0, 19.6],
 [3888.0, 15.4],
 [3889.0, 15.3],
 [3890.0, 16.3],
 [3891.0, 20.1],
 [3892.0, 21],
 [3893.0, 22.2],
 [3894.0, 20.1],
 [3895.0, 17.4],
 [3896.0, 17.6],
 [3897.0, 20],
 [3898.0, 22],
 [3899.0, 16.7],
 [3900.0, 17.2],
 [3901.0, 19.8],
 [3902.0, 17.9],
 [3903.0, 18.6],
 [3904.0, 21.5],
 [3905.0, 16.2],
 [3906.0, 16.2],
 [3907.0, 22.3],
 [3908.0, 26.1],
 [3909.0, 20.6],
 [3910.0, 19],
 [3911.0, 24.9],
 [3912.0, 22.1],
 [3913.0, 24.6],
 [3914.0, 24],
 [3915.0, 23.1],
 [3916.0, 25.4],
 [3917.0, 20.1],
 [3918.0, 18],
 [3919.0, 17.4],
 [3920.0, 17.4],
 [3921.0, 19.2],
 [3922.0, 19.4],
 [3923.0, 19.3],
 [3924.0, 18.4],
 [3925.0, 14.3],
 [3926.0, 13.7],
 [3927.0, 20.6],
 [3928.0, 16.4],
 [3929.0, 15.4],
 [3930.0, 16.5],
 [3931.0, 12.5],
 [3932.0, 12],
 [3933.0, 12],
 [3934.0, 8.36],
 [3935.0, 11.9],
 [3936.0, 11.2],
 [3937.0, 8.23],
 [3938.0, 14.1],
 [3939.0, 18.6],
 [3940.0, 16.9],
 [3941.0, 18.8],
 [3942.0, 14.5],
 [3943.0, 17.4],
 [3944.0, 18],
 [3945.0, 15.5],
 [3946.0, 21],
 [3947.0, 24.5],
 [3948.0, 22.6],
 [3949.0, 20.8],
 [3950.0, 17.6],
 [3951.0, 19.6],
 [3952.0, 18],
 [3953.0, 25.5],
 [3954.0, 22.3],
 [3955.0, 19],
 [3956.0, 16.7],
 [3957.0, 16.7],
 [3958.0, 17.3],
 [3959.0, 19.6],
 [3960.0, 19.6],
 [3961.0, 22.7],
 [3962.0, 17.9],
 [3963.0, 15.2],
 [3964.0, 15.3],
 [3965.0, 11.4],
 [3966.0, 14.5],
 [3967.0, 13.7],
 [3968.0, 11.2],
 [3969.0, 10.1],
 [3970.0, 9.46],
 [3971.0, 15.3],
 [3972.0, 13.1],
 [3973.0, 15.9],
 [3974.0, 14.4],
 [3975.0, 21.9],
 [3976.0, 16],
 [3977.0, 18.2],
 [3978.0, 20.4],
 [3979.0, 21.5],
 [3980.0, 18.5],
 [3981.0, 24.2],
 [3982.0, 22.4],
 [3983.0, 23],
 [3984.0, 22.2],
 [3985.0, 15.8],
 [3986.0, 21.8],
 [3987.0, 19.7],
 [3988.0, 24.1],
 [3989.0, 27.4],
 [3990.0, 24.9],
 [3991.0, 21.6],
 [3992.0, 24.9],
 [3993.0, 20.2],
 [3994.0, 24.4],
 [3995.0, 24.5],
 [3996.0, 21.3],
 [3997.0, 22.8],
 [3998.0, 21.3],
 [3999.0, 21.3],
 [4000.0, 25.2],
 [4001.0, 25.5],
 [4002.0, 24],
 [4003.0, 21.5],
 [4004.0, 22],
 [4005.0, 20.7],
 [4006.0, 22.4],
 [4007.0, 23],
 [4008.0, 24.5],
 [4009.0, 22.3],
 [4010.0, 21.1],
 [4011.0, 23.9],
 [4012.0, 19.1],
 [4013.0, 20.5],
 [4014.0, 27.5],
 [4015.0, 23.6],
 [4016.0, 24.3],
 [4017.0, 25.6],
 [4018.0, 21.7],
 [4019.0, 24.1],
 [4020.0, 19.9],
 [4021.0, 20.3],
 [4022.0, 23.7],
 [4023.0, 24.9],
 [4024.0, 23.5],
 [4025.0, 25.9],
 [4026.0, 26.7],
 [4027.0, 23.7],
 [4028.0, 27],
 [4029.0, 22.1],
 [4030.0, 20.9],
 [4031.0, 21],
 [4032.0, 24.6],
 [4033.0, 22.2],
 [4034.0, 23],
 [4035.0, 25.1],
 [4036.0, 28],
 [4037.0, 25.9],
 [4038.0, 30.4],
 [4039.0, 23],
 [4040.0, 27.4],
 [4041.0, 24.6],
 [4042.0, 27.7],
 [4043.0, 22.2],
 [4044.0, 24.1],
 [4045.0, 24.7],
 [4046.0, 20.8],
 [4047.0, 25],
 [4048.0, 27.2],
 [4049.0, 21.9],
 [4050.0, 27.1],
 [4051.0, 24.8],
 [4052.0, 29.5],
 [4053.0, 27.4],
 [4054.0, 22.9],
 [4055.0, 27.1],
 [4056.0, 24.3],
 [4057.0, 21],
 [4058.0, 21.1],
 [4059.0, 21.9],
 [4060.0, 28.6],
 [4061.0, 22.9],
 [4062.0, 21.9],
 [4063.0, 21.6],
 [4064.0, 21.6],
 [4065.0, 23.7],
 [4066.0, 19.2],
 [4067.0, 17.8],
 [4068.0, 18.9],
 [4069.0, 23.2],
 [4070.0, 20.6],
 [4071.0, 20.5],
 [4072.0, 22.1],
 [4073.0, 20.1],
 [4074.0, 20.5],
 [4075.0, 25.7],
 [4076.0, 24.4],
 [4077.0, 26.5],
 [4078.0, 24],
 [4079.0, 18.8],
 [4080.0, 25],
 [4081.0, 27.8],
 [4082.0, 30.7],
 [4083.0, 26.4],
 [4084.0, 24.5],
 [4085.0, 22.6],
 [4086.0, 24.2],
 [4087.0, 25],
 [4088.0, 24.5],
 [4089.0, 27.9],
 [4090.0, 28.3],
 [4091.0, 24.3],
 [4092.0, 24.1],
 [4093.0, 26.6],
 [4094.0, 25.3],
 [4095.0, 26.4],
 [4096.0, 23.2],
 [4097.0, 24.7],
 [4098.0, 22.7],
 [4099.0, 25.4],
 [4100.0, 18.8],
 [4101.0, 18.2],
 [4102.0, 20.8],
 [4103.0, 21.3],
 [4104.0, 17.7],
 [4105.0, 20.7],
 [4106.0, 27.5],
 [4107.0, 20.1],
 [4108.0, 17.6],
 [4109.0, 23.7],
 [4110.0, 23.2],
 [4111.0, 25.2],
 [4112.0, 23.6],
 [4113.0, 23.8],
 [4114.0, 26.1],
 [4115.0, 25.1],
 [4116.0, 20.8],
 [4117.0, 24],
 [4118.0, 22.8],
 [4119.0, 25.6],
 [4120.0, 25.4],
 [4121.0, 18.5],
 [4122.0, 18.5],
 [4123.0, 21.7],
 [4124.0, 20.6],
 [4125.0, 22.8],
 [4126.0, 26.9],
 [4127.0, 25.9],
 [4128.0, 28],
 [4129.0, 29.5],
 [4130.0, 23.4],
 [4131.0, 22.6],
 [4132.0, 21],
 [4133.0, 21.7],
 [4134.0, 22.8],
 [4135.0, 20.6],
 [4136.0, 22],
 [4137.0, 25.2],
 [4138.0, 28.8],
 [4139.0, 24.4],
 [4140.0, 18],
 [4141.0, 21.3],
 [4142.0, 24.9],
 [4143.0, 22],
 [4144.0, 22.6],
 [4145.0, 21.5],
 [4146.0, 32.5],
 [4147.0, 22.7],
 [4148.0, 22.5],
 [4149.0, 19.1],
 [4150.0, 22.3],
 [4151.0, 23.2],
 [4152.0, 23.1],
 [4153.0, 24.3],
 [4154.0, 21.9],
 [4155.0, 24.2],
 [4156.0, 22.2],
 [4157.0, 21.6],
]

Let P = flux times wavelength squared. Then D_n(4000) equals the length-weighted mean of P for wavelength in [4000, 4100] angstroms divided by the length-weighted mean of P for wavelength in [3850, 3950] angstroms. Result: 1.47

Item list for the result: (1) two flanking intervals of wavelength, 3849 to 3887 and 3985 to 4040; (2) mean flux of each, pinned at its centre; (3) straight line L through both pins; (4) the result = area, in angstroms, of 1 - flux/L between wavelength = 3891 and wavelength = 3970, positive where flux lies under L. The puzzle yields 4.8 angstroms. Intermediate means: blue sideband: 16.2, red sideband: 23.4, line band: 18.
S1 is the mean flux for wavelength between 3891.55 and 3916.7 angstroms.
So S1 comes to 20.7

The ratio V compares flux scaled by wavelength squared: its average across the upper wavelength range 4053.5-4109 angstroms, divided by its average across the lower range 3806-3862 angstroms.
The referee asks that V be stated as 1.6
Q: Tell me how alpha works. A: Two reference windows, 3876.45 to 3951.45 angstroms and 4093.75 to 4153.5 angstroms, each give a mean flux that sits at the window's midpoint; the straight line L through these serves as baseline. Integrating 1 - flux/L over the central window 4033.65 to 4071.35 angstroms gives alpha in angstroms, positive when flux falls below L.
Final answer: -4.6 angstroms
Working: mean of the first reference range 17.9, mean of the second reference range 23.1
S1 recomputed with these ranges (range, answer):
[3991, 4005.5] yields 22.8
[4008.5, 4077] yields 23.6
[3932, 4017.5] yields 19.3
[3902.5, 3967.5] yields 18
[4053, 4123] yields 23.2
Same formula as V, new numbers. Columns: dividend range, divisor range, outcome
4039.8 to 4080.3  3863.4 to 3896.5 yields 1.52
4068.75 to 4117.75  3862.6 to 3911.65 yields 1.47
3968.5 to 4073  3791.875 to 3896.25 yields 1.47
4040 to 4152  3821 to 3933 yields 1.54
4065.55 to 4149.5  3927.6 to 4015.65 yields 1.31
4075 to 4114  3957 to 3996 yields 1.35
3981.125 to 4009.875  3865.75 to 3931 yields 1.31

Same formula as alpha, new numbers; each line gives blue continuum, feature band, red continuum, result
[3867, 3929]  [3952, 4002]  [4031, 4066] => 4.82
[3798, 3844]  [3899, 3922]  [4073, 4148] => -1.91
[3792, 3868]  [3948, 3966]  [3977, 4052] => 2.34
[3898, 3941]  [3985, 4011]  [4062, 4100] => -2.63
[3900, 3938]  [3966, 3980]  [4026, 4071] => 3.34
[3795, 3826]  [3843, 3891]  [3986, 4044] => 7.54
